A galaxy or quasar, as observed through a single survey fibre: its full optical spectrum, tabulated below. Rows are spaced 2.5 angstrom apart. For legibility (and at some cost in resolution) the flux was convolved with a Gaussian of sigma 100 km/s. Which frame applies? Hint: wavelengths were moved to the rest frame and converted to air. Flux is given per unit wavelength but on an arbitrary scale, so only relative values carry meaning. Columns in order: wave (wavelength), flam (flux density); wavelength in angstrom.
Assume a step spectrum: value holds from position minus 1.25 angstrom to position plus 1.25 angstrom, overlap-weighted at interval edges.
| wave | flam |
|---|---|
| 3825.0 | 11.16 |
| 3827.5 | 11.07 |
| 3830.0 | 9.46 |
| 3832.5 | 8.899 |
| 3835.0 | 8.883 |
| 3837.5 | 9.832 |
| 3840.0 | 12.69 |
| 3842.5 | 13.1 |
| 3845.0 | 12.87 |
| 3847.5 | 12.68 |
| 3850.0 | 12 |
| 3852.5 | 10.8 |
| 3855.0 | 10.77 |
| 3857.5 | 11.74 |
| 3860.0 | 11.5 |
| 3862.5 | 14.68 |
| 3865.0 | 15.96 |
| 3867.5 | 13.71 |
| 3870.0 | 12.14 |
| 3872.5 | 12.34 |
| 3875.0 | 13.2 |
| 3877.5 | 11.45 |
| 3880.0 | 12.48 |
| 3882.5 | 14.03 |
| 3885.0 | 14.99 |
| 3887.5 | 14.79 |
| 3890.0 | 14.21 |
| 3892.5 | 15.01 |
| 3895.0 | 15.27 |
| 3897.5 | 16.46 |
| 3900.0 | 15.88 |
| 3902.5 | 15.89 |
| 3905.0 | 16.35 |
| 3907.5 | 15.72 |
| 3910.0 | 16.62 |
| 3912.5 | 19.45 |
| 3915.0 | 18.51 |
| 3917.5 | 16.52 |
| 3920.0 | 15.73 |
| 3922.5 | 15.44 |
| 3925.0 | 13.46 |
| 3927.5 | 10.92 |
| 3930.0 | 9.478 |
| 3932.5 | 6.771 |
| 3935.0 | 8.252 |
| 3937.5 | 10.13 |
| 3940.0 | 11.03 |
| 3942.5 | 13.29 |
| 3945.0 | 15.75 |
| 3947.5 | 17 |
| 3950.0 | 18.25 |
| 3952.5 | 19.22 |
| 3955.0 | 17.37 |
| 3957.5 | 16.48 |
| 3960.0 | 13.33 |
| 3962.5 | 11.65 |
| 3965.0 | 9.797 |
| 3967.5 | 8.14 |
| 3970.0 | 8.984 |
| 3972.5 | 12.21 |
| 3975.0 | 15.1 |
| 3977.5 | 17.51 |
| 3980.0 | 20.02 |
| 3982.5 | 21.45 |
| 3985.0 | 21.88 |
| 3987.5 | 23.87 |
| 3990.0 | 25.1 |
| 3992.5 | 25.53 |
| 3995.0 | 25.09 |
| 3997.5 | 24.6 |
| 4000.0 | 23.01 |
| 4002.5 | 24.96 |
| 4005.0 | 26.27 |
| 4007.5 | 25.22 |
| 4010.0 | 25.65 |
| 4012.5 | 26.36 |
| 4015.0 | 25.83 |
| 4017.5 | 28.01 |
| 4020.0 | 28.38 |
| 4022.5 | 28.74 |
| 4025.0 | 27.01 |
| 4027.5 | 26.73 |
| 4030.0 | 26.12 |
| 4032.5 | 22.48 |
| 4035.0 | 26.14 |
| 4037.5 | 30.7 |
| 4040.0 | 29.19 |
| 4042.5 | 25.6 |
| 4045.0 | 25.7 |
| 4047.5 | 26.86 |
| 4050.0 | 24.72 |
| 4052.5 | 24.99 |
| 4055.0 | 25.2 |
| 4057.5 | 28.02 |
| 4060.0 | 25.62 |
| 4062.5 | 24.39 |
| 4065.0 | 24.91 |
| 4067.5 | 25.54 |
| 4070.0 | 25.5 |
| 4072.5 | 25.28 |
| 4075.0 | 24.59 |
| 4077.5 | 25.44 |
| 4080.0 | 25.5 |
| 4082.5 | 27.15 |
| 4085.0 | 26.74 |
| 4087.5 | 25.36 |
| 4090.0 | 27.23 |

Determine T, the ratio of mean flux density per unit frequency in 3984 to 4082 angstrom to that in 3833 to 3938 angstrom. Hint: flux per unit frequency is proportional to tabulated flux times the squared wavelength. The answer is 2.1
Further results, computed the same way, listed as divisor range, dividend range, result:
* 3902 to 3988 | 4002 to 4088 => 1.85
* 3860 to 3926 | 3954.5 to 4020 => 1.43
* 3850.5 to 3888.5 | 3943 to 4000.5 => 1.45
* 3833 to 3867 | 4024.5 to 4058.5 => 2.40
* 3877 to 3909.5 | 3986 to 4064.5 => 1.86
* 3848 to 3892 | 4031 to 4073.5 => 2.18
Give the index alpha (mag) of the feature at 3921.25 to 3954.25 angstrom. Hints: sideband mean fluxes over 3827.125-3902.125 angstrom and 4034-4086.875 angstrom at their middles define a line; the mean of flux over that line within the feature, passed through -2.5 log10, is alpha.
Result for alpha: 0.34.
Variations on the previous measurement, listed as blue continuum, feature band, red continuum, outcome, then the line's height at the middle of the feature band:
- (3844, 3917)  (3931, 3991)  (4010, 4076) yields 0.33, 20.2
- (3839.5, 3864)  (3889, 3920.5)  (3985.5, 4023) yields 0.04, 16.9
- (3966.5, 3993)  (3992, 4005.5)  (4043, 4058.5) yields -0.23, 20.1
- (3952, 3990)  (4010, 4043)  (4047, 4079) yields -0.24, 21.7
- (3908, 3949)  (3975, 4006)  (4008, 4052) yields -0.06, 21.6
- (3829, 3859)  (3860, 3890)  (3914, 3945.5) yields -0.16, 11.7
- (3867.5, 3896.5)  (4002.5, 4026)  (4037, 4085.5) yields -0.17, 22.8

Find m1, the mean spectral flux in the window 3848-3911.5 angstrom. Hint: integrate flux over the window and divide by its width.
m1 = 13.9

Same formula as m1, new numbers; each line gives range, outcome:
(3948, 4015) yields 19.6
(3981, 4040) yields 25.7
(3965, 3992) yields 17.3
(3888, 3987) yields 14.8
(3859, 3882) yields 13.1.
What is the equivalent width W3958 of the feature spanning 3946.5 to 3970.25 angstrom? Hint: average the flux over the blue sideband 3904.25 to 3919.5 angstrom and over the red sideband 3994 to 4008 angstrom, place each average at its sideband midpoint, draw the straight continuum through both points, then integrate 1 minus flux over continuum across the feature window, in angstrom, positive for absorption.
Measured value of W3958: 7.7 angstrom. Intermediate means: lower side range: 17.2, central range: 14.2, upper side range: 24.8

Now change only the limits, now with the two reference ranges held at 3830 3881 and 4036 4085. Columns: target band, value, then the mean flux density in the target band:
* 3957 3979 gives 8.0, 12.5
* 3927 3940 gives 6.1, 9.19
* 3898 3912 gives -0.8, 16.3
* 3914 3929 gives 1.4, 14.9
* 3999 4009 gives -1.2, 24.9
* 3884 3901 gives -0.8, 15.2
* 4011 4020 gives -1.5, 26.9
